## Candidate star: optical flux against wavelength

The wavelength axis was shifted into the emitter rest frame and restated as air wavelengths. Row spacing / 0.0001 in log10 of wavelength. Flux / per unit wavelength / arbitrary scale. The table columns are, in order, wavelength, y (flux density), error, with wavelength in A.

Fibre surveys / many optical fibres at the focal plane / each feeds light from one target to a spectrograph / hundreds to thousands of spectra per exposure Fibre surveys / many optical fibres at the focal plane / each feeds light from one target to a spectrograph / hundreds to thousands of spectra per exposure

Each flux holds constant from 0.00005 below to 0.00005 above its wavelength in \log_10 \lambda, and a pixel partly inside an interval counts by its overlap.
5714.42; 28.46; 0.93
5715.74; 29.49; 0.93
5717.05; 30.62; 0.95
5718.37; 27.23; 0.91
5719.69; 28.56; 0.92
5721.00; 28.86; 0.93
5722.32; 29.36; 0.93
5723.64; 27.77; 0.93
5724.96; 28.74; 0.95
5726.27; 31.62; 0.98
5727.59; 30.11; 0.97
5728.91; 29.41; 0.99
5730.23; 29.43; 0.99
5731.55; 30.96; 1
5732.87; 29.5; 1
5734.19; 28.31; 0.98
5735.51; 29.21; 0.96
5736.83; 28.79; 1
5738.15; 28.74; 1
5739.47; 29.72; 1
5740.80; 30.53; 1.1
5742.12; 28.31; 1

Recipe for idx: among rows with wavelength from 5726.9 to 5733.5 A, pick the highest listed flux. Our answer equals 30.96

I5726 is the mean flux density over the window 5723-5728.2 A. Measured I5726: 29.6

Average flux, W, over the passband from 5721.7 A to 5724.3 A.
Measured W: 28.5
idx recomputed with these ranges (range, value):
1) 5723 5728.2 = 31.62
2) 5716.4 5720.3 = 30.62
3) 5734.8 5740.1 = 29.72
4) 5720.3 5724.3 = 29.36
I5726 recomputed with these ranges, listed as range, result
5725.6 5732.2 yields 30.3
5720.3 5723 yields 29.1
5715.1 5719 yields 29.1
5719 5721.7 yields 28.7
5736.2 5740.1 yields 29.1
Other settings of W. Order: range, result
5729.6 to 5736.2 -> 29.5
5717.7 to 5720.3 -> 27.8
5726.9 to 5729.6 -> 29.7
